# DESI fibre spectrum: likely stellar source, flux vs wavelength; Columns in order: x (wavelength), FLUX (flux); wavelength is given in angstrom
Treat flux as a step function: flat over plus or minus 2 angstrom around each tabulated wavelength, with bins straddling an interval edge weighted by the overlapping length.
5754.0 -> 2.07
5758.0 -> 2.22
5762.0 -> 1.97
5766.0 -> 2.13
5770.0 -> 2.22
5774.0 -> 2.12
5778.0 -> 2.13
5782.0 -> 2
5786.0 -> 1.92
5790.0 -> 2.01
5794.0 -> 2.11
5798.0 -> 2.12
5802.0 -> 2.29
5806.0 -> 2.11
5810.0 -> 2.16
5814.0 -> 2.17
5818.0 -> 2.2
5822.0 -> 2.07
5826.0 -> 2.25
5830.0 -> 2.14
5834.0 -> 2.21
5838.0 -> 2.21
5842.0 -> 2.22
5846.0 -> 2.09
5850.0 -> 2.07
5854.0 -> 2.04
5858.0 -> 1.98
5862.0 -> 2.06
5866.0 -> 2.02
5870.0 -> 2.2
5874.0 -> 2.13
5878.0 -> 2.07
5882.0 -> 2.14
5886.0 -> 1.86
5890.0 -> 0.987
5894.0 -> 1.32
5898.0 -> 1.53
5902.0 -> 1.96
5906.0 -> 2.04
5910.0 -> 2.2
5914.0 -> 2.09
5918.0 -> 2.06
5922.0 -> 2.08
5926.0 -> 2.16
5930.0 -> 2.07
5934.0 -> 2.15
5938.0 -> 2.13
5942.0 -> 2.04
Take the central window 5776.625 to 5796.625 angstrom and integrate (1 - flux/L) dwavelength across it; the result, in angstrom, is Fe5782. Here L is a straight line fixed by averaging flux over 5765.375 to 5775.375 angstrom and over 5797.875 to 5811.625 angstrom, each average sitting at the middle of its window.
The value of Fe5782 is 1.3 angstrom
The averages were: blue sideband 2.16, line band 2.03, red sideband 2.18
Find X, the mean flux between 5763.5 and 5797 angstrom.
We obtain 2.08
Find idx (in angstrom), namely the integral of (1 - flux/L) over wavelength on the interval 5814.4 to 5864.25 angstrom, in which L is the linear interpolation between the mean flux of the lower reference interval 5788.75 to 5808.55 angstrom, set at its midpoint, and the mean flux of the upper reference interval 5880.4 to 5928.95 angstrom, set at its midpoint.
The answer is -2.36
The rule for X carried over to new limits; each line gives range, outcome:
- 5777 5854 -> 2.13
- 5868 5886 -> 2.1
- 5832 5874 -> 2.11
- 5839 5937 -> 1.98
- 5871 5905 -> 1.77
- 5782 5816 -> 2.1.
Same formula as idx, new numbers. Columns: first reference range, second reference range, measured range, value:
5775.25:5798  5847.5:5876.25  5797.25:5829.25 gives -1.8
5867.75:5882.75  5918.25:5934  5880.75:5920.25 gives 5.7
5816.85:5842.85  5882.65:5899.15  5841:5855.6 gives -0.9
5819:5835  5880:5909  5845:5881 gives -2.9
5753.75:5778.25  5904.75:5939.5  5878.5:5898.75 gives 4.9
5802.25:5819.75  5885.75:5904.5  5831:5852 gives -2.4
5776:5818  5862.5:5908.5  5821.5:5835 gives -1.1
